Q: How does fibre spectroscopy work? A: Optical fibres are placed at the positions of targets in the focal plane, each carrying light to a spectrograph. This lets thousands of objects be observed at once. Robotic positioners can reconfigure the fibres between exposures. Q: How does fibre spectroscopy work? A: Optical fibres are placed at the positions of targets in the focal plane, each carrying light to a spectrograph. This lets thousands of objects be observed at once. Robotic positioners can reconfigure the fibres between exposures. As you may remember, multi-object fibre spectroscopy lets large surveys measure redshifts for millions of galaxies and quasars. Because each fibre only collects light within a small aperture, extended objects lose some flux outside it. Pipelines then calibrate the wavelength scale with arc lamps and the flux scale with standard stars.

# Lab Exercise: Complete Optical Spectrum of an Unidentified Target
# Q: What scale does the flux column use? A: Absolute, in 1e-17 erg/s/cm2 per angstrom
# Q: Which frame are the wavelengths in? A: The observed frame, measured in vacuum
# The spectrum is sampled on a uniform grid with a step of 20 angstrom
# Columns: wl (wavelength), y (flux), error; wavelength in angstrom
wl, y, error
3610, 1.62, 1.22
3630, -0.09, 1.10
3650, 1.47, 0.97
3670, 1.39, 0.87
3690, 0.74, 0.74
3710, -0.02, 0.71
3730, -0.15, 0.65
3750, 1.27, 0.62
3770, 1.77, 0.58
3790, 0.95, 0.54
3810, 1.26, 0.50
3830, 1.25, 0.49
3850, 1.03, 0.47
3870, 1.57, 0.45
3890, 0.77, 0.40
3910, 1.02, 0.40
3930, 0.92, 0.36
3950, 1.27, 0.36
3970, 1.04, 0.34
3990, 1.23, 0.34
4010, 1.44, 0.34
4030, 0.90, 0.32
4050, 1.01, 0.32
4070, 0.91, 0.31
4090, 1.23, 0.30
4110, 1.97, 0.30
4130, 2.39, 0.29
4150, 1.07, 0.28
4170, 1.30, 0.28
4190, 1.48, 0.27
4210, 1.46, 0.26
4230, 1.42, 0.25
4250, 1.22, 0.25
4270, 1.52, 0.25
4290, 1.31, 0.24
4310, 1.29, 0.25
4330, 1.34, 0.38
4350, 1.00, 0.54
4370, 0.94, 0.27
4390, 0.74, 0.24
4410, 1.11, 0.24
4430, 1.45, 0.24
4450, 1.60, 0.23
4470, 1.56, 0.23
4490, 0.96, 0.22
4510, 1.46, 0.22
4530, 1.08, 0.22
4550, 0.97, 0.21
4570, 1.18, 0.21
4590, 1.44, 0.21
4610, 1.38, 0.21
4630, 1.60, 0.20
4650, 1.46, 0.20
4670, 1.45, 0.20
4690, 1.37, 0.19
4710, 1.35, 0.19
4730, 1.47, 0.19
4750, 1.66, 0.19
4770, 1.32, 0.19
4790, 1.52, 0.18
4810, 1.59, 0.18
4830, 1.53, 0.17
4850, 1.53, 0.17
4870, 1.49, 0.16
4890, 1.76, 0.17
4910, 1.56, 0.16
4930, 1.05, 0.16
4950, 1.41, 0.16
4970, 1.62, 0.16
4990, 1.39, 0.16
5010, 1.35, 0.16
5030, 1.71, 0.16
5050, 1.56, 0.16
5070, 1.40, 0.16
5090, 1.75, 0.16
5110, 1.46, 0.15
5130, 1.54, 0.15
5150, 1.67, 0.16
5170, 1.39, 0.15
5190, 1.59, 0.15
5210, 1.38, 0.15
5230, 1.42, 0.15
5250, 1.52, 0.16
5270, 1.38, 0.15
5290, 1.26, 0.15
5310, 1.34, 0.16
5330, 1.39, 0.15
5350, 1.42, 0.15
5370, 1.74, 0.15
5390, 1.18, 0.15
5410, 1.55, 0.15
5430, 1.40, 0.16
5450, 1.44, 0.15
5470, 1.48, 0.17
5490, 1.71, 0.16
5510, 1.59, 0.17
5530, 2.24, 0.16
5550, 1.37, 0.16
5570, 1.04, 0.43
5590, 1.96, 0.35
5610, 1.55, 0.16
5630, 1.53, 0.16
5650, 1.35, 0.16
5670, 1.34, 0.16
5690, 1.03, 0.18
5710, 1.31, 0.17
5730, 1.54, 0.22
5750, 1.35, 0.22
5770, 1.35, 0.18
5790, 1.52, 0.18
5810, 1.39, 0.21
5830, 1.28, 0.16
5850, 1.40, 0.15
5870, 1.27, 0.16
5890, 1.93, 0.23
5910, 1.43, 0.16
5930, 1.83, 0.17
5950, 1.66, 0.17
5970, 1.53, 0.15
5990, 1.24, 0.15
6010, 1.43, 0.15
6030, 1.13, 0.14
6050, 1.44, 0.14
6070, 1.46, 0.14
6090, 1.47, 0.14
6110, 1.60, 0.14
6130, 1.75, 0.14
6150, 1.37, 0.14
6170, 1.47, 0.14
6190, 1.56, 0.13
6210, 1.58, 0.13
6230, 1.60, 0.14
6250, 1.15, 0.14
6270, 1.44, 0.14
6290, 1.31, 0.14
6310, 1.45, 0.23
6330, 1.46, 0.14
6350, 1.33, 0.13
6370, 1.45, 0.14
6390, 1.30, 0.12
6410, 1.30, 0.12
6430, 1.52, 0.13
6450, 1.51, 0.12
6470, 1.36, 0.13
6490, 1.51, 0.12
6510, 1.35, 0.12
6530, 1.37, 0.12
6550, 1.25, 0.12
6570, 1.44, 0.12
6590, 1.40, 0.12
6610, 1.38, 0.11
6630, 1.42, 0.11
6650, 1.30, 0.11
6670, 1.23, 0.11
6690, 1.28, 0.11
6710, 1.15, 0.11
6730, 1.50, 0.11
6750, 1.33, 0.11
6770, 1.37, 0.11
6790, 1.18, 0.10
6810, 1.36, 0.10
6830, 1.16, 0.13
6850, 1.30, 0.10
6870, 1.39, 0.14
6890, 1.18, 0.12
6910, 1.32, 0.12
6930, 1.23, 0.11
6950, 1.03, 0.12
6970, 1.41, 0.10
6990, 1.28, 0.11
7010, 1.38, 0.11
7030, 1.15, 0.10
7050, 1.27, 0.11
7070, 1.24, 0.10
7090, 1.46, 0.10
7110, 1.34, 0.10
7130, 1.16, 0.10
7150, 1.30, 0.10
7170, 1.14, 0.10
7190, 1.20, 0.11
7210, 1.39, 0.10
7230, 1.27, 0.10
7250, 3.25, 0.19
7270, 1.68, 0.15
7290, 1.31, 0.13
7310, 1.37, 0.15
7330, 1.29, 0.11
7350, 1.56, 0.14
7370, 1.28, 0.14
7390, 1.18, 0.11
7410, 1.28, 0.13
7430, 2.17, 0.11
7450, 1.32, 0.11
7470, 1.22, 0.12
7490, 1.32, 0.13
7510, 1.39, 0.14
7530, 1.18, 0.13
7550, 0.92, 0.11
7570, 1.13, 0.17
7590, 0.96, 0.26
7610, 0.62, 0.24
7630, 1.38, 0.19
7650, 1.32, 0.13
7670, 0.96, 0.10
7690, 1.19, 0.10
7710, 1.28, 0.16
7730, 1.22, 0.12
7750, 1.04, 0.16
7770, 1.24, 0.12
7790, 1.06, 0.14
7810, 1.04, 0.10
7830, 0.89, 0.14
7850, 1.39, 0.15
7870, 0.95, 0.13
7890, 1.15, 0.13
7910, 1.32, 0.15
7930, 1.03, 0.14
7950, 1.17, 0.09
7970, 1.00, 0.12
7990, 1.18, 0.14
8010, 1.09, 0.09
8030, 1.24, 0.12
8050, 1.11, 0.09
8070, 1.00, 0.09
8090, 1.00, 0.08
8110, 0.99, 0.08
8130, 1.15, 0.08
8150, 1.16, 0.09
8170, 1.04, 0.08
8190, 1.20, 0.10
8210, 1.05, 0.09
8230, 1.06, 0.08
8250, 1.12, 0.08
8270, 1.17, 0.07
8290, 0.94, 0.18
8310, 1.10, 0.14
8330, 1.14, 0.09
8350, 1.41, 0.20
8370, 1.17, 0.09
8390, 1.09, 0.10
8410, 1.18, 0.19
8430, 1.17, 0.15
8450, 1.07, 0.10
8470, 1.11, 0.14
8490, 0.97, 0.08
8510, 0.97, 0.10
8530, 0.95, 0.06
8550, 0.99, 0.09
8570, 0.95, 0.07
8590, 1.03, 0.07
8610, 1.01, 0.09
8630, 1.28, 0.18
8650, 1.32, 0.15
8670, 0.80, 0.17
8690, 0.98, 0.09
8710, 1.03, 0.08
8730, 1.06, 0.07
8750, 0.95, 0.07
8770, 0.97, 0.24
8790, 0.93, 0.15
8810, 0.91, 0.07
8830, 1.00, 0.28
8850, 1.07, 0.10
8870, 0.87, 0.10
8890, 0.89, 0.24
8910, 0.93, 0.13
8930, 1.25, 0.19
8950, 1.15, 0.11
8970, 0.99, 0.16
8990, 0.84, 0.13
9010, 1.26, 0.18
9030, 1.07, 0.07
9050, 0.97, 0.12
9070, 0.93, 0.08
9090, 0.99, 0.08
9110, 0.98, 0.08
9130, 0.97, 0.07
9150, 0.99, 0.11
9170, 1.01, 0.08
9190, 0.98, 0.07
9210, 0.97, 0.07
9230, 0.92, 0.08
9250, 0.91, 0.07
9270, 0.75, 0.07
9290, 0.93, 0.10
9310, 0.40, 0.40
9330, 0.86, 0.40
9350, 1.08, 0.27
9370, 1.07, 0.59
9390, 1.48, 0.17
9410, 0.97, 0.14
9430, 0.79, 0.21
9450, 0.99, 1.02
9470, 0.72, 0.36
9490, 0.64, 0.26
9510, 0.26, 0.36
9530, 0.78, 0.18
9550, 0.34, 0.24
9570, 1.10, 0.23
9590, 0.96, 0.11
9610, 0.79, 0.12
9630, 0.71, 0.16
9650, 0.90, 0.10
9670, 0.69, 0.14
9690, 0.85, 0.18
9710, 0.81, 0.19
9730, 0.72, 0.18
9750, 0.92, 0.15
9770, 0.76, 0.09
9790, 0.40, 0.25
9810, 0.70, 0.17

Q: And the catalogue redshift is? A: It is 0.105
